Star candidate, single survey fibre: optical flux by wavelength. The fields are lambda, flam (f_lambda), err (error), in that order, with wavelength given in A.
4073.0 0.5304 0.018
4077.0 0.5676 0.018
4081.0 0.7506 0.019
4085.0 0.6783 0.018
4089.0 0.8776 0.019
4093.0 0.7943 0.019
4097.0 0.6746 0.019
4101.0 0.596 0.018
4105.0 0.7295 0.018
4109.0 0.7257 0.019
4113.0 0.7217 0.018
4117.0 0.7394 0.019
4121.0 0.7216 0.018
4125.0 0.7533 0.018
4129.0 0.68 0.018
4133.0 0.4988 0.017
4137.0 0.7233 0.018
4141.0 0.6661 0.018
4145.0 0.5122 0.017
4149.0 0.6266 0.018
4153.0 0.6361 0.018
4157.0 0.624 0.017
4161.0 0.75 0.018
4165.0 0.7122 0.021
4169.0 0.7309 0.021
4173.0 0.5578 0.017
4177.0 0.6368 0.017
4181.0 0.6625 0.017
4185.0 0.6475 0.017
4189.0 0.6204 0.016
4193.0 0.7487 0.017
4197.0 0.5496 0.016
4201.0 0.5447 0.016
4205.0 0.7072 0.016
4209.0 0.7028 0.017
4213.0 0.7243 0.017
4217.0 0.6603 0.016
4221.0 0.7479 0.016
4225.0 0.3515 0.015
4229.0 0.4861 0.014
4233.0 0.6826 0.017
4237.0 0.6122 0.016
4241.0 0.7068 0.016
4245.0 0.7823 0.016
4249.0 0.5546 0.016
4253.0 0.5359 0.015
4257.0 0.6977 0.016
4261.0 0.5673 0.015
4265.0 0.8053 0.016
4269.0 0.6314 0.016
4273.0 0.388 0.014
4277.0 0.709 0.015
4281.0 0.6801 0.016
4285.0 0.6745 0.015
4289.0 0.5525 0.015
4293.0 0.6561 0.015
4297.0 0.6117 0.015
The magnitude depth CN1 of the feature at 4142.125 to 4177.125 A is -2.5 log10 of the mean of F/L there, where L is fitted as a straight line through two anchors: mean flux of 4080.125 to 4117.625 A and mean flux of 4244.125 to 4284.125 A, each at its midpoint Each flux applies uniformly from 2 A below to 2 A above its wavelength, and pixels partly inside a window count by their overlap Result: 0.08 mag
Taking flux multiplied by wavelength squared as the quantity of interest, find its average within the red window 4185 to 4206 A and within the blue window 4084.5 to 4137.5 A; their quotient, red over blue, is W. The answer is 0.9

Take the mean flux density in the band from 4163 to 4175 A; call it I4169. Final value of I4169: 0.667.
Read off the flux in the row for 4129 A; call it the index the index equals 0.68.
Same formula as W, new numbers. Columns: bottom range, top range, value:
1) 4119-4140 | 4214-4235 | 0.92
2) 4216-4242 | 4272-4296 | 1.06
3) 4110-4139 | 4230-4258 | 0.99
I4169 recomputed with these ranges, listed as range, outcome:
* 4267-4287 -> 0.617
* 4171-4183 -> 0.619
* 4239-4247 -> 0.745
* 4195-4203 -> 0.547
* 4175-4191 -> 0.642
